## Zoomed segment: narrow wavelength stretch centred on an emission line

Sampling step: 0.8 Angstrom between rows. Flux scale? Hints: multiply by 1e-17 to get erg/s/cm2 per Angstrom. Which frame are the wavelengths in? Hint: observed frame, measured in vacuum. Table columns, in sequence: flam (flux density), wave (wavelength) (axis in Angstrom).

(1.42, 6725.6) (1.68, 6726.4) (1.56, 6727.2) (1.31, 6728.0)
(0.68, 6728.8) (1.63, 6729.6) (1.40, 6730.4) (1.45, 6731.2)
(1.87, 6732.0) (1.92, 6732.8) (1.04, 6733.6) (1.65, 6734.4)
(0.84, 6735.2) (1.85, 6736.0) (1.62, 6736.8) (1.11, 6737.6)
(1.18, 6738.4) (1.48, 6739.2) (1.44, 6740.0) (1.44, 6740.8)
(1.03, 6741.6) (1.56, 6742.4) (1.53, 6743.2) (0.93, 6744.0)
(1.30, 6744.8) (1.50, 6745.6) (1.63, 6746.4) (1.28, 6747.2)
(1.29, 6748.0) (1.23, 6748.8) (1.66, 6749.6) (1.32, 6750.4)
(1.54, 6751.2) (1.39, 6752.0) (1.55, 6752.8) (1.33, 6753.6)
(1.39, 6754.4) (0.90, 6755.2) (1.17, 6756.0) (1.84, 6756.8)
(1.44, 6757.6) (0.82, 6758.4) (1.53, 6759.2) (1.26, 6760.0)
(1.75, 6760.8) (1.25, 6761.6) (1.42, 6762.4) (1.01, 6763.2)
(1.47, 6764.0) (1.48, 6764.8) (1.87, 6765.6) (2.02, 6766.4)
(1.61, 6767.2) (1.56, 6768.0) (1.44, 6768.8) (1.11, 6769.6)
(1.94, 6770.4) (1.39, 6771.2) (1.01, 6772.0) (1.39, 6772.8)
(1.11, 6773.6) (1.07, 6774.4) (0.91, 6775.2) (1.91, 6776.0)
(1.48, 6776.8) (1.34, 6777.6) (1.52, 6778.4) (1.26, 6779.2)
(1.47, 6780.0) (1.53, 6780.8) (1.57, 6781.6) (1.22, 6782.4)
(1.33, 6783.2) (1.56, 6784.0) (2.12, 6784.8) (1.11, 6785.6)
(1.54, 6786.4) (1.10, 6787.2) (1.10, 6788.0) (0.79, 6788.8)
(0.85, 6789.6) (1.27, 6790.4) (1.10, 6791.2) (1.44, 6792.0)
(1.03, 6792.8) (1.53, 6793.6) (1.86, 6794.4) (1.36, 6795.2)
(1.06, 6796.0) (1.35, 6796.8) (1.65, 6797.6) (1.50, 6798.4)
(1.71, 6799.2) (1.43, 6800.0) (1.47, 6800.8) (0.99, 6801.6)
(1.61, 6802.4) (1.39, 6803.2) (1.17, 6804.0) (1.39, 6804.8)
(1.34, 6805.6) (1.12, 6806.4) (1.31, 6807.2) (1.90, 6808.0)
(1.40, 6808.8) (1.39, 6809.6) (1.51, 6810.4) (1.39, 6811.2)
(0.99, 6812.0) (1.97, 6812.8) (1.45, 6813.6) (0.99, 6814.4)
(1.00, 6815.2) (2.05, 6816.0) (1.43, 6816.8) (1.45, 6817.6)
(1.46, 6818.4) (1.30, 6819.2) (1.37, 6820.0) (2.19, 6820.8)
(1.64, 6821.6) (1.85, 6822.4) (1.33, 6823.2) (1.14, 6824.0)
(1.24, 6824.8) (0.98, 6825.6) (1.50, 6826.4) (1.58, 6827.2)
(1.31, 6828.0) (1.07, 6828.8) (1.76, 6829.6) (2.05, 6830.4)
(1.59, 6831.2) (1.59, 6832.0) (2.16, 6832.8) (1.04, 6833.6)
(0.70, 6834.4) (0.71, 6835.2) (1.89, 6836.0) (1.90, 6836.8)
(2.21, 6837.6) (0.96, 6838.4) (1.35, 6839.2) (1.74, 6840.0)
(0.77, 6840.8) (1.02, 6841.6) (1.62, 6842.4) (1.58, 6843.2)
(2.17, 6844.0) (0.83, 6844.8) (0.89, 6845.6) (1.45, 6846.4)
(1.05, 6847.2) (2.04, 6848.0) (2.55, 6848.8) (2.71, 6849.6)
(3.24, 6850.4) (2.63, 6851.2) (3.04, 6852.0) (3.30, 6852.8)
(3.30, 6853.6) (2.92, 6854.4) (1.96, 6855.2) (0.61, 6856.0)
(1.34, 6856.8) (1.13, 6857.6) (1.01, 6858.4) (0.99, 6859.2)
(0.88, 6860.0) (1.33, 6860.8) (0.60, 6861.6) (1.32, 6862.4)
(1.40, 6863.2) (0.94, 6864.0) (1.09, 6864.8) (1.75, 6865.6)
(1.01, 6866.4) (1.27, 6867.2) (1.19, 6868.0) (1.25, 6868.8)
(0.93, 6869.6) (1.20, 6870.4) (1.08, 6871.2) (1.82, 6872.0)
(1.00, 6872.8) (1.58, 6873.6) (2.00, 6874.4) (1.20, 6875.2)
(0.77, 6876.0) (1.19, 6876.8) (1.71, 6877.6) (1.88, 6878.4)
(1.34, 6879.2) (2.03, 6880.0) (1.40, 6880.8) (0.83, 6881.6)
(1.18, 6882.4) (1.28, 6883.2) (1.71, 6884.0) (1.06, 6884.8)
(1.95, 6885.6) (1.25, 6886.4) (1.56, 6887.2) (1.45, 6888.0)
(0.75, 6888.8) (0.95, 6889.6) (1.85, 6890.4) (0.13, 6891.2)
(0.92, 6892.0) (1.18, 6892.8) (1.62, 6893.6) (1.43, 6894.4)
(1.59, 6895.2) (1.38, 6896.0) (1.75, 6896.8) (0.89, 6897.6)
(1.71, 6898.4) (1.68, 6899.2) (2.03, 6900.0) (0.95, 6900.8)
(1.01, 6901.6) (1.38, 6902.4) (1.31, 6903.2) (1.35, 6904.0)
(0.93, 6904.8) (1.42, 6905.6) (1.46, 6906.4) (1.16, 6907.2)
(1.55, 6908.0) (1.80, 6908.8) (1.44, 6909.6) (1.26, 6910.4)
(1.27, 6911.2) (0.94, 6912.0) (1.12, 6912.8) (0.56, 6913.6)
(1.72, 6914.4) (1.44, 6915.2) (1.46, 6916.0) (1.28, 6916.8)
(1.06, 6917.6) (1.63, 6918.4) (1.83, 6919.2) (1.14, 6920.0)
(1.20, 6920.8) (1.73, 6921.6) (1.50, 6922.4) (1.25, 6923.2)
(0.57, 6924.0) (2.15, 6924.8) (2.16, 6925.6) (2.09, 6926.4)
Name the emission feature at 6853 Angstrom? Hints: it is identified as H-beta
